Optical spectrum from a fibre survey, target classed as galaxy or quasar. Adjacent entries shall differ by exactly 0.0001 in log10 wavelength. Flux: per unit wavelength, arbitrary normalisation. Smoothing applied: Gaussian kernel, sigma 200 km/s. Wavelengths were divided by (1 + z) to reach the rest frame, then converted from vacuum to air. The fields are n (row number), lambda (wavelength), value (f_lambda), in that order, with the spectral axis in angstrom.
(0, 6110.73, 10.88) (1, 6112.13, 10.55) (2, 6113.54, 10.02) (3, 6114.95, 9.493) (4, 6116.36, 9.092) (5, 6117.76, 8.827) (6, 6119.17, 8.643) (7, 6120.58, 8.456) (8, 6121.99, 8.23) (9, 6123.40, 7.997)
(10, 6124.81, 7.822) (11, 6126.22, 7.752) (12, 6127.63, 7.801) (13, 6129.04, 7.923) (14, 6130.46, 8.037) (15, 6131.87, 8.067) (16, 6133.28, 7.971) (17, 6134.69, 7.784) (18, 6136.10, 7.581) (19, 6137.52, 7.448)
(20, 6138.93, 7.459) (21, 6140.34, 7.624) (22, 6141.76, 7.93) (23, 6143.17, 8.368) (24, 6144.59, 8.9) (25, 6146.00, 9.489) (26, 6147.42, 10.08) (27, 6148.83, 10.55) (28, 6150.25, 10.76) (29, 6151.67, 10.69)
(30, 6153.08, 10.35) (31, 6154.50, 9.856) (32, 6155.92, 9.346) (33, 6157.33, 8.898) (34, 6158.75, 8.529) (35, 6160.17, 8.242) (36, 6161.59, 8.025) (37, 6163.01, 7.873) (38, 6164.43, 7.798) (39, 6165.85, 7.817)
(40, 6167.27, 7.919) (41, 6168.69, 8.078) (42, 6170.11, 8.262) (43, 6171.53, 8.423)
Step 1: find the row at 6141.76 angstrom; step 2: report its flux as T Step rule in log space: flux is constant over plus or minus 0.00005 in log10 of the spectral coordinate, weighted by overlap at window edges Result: 7.93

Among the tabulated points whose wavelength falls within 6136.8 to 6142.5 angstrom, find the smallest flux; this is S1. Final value 7.448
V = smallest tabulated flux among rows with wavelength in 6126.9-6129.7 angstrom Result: 7.801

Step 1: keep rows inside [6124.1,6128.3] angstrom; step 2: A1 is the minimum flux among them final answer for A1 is 7.752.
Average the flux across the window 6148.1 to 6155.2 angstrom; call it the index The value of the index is 10.4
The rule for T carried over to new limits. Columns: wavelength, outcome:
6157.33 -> 8.898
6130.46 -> 8.037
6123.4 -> 7.997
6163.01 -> 7.873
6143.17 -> 8.368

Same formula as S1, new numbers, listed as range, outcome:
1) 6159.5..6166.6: 7.798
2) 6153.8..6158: 8.898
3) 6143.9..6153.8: 8.9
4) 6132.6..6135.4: 7.784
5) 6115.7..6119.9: 8.643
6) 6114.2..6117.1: 9.092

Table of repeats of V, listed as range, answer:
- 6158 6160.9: 8.242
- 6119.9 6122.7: 8.23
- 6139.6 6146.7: 7.624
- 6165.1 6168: 7.817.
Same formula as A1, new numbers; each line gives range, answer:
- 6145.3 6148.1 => 9.489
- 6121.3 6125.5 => 7.822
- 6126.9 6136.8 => 7.581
